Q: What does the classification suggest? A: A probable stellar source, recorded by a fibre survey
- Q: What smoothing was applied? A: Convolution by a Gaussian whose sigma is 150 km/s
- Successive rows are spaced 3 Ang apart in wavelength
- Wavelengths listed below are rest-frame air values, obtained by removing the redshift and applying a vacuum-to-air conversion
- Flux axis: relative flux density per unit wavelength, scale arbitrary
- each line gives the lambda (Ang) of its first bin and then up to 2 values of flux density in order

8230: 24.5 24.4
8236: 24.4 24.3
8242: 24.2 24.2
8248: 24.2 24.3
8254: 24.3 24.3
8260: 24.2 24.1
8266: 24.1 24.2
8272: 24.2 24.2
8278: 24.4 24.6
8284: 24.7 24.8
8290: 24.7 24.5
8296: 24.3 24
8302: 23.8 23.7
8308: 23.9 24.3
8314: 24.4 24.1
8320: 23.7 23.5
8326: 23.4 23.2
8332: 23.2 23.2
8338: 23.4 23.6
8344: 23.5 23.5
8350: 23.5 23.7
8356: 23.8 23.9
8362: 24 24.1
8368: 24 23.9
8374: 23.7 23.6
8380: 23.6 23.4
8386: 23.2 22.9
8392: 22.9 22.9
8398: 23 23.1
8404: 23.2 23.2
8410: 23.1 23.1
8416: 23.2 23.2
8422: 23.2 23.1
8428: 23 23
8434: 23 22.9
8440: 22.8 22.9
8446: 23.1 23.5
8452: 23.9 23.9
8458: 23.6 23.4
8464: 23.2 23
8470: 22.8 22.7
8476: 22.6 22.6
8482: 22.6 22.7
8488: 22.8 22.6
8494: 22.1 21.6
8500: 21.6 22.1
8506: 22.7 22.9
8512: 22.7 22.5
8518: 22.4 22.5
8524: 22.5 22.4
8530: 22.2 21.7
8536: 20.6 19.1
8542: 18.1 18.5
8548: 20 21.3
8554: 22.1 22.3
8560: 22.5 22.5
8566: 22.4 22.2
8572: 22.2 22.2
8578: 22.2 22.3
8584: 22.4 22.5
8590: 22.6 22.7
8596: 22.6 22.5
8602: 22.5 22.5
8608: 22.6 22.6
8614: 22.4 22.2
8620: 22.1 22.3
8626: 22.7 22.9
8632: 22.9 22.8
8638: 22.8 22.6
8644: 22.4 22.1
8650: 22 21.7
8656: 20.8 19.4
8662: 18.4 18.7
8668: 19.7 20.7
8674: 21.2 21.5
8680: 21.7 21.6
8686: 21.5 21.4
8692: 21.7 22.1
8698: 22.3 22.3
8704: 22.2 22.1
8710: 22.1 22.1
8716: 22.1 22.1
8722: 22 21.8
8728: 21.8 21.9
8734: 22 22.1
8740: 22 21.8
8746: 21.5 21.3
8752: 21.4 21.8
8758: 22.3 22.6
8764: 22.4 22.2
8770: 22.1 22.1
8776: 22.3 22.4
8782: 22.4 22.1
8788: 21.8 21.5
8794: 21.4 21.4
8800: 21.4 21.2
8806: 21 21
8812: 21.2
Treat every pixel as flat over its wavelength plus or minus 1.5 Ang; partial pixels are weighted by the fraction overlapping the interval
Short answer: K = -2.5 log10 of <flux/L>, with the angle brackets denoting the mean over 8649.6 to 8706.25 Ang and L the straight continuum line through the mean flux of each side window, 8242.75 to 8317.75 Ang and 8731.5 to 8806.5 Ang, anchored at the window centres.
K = 0.06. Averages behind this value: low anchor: 24.3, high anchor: 21.9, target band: 21.1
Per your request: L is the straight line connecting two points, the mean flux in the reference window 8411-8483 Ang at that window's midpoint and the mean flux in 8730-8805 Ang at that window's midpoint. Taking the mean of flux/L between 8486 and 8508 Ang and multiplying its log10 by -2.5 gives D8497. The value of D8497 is 0.032 mag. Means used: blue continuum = 23.1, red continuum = 21.9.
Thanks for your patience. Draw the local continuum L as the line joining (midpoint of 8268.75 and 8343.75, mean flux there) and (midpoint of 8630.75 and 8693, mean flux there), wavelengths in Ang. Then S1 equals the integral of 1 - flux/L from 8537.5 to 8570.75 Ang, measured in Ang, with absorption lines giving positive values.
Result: 1.66 Ang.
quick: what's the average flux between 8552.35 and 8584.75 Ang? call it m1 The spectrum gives 22.3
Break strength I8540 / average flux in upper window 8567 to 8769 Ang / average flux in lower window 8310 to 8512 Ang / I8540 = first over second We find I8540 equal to 0.9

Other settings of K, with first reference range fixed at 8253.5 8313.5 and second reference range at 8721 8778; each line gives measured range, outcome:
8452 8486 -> 0.01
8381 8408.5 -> 0.03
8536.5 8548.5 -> 0.21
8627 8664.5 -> 0.04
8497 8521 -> 0.04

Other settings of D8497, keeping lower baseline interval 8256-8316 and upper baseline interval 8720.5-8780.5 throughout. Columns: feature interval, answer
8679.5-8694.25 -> 0.035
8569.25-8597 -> 0.020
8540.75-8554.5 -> 0.157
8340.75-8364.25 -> 0.011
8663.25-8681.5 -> 0.092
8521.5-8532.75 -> 0.037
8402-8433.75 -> 0.023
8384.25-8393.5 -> 0.035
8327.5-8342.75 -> 0.032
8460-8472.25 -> 0.015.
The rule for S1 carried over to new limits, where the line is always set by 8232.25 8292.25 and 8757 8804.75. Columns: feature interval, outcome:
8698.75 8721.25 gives 0.1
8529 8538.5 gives 0.8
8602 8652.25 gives 0.4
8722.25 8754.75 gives 0.6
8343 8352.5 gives 0.2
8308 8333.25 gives 0.4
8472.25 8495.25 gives 0.7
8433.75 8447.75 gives 0.3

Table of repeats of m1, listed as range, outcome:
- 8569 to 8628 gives 22.4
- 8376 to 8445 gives 23.1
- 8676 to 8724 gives 21.9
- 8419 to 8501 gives 22.9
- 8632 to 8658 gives 22.1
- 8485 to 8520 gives 22.4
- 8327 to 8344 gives 23.3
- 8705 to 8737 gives 22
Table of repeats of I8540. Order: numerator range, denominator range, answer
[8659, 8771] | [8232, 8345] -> 0.90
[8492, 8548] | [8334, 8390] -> 0.91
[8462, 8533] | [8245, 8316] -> 0.93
